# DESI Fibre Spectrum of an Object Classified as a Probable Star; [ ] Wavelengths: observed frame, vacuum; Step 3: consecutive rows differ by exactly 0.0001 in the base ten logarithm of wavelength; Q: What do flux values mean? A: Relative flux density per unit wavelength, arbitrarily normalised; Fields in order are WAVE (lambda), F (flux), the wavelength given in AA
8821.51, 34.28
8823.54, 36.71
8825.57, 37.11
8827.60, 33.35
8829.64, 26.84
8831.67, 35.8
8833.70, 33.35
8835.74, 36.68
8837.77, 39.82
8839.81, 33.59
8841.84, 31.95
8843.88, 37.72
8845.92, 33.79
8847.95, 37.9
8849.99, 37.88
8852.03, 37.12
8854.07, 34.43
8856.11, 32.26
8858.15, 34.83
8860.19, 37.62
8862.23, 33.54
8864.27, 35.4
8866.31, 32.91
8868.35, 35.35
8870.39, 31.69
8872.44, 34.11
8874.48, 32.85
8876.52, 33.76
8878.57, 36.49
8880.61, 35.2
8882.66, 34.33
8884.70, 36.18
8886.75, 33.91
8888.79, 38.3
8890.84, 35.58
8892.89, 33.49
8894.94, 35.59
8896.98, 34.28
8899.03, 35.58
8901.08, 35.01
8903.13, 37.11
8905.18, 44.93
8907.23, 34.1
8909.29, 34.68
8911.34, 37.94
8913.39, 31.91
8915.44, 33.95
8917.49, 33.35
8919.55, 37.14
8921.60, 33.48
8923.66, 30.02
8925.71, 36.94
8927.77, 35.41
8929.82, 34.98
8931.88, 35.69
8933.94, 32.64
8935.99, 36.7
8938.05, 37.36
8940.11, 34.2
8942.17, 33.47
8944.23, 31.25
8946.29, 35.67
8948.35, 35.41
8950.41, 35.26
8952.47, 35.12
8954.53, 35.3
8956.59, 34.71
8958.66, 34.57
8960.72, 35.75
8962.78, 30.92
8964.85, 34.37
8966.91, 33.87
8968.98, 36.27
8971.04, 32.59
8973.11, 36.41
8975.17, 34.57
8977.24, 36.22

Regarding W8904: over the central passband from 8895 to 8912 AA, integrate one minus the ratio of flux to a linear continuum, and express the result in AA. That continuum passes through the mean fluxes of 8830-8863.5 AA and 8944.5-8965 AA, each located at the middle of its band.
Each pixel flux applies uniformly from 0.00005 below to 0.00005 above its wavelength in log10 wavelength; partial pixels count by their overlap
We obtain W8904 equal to -0.81 AA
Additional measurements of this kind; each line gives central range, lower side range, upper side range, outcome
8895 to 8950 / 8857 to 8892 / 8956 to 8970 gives -0.93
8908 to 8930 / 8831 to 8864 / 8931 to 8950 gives 0.25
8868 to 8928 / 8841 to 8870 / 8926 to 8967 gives -0.27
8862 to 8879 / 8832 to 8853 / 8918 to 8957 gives 0.80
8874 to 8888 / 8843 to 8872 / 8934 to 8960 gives 0.10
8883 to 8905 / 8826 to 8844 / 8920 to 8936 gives -0.93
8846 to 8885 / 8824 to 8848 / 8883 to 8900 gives 0.19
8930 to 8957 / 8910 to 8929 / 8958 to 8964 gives -0.63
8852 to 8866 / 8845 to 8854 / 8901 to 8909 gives 0.73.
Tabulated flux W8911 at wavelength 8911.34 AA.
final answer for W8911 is 37.94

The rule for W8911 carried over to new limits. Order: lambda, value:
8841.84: 31.95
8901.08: 35.01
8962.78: 30.92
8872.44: 34.11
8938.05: 37.36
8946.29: 35.67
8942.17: 33.47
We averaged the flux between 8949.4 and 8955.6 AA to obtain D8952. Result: 35.3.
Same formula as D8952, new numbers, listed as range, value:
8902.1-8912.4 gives 37.7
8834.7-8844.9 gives 35.9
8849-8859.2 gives 35.3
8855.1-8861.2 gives 34.9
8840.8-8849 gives 35.4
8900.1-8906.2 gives 39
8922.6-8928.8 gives 34.1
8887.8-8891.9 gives 36.8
